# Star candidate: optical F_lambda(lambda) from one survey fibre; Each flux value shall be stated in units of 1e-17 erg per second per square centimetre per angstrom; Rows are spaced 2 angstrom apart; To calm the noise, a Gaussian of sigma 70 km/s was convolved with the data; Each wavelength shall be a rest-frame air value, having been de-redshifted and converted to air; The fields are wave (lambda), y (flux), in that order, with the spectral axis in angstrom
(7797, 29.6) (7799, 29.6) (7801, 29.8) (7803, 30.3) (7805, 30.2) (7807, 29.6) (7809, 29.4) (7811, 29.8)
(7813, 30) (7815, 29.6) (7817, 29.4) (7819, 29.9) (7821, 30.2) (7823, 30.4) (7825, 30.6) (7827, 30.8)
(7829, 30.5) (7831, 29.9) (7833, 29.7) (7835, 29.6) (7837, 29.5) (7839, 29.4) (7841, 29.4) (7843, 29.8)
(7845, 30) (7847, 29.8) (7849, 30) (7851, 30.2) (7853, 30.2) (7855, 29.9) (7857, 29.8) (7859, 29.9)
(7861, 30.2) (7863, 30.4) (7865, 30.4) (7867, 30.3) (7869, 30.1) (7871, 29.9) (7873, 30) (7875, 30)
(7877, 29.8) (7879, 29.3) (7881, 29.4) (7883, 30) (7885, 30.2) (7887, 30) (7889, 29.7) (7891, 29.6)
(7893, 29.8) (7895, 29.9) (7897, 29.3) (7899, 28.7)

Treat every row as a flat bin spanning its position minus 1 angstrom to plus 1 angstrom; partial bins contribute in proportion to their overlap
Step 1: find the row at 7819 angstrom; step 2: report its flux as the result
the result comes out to 29.9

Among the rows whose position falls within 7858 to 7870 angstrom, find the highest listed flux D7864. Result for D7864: 30.4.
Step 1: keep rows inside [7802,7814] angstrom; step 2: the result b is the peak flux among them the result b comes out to 30.3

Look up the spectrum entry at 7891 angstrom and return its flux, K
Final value 29.6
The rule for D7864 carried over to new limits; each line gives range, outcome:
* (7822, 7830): 30.8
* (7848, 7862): 30.2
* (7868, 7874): 30.1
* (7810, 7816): 30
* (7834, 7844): 29.8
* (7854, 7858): 29.9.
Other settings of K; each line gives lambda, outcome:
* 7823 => 30.4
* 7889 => 29.7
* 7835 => 29.6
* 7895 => 29.9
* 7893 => 29.8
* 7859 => 29.9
